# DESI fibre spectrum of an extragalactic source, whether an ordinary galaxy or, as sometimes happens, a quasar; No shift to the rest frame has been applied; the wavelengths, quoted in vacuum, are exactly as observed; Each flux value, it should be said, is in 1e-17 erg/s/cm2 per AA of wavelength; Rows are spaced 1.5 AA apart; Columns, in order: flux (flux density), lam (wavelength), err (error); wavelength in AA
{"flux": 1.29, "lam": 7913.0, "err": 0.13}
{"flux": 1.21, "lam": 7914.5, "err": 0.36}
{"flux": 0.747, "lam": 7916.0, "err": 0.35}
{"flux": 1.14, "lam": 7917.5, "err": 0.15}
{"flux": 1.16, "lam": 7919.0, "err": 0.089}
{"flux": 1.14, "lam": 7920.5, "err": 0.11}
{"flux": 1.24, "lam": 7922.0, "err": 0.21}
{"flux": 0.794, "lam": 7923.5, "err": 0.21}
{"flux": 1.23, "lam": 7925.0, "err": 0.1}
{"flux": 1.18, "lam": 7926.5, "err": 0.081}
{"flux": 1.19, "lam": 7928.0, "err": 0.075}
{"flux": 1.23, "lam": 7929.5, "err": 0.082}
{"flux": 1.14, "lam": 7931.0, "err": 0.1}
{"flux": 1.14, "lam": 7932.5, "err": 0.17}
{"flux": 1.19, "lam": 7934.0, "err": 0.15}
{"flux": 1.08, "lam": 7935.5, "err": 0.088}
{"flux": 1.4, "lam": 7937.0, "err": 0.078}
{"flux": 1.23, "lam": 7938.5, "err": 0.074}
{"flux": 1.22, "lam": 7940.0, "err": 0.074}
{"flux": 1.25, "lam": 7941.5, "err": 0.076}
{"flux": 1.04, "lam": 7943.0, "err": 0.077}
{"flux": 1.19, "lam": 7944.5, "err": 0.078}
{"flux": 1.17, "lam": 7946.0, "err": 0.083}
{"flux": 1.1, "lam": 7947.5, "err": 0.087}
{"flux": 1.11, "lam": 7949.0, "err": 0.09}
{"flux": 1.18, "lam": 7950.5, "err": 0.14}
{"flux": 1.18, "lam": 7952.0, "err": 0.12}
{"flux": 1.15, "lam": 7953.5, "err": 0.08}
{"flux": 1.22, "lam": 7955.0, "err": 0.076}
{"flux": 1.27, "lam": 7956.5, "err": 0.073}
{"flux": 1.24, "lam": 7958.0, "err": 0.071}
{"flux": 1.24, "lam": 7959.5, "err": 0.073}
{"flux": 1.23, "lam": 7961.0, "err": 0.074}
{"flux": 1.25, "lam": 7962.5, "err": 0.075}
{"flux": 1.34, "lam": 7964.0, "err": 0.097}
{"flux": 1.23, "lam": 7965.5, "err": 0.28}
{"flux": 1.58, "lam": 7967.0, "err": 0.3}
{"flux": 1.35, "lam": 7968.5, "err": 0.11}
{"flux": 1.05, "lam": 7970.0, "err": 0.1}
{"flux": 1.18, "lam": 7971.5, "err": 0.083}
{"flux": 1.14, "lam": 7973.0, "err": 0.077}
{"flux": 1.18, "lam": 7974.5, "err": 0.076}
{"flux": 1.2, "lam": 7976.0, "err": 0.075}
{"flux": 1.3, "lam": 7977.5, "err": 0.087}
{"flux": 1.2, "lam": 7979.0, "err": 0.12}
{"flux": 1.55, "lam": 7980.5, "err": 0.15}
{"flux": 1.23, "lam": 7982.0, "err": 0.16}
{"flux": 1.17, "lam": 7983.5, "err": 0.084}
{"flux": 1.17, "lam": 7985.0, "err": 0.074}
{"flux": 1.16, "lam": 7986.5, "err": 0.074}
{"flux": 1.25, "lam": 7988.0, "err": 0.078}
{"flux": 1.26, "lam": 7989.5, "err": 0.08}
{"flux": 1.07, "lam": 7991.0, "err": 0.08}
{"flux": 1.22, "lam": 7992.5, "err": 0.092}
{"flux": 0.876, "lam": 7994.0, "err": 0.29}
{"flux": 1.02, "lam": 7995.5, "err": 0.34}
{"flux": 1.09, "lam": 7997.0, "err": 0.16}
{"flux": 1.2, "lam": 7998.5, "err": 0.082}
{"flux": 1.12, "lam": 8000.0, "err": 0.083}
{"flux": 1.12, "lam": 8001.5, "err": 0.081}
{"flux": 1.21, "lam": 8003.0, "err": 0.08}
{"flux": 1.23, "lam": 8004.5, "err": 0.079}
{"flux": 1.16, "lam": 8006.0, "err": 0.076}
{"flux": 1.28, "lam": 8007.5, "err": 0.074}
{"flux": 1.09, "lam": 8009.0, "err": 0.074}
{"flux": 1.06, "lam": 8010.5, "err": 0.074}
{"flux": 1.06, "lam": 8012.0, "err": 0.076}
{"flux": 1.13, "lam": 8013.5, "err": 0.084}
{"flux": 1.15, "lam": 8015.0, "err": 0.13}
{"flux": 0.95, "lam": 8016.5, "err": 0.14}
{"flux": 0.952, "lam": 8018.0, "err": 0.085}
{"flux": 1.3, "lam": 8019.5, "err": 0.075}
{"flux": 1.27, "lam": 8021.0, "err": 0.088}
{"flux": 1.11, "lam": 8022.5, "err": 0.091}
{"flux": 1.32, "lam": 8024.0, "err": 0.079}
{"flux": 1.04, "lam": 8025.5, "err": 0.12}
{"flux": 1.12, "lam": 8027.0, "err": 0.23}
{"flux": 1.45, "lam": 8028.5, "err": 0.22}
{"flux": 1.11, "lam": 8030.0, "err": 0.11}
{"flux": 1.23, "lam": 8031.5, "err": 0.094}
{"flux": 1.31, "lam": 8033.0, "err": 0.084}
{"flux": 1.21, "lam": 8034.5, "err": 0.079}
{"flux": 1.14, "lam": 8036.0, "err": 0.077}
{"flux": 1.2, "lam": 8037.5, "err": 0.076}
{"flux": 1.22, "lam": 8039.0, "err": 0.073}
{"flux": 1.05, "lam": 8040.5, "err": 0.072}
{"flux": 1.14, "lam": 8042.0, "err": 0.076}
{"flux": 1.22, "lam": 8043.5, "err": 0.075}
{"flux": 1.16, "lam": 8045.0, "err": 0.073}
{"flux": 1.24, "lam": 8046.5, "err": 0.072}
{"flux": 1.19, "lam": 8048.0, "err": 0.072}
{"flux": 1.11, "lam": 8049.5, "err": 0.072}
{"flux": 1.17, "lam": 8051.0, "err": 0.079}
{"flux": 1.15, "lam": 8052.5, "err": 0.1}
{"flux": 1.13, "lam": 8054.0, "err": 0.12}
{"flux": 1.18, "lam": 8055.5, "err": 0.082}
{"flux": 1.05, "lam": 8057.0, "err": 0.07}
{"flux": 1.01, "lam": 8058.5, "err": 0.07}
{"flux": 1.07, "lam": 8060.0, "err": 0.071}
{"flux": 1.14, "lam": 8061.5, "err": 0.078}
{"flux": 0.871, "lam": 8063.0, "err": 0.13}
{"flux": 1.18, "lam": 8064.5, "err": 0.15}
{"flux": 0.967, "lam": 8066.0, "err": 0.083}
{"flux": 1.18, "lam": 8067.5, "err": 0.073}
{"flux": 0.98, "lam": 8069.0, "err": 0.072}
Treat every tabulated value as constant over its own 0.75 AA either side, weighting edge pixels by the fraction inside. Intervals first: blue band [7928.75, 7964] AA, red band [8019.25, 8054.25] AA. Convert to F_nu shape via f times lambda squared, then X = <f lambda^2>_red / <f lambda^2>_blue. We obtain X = 1.02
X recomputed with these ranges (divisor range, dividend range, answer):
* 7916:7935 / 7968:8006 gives 1.06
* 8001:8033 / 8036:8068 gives 0.98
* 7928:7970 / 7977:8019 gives 0.96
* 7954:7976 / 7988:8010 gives 0.92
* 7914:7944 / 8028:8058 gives 1.06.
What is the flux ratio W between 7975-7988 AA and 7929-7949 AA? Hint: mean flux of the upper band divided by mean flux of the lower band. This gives 1.06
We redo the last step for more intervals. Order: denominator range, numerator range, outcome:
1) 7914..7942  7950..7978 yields 1.07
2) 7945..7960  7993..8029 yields 0.96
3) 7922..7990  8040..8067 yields 0.92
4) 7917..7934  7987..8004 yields 0.99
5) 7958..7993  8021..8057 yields 0.95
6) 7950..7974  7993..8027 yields 0.91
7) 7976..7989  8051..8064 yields 0.87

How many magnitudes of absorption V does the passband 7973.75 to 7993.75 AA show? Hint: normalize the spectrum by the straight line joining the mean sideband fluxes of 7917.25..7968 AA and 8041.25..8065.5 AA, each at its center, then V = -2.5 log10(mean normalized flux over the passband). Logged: -0.04 mag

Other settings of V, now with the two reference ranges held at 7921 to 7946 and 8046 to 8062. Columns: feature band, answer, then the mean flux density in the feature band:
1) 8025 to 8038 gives -0.06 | 1.2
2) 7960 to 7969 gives -0.15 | 1.33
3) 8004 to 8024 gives 0.00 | 1.14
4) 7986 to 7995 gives 0.02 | 1.14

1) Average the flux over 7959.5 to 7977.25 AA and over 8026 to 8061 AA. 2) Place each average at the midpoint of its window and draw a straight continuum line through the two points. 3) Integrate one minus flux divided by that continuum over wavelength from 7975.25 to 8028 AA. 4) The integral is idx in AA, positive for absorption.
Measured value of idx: 2.2 AA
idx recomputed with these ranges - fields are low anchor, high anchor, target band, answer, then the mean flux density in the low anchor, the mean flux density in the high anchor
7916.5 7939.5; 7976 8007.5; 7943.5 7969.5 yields -1.38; 1.16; 1.18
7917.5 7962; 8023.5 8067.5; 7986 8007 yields 0.35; 1.18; 1.15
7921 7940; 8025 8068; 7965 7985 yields -1.61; 1.17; 1.15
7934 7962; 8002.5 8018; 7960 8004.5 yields -1.94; 1.19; 1.12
